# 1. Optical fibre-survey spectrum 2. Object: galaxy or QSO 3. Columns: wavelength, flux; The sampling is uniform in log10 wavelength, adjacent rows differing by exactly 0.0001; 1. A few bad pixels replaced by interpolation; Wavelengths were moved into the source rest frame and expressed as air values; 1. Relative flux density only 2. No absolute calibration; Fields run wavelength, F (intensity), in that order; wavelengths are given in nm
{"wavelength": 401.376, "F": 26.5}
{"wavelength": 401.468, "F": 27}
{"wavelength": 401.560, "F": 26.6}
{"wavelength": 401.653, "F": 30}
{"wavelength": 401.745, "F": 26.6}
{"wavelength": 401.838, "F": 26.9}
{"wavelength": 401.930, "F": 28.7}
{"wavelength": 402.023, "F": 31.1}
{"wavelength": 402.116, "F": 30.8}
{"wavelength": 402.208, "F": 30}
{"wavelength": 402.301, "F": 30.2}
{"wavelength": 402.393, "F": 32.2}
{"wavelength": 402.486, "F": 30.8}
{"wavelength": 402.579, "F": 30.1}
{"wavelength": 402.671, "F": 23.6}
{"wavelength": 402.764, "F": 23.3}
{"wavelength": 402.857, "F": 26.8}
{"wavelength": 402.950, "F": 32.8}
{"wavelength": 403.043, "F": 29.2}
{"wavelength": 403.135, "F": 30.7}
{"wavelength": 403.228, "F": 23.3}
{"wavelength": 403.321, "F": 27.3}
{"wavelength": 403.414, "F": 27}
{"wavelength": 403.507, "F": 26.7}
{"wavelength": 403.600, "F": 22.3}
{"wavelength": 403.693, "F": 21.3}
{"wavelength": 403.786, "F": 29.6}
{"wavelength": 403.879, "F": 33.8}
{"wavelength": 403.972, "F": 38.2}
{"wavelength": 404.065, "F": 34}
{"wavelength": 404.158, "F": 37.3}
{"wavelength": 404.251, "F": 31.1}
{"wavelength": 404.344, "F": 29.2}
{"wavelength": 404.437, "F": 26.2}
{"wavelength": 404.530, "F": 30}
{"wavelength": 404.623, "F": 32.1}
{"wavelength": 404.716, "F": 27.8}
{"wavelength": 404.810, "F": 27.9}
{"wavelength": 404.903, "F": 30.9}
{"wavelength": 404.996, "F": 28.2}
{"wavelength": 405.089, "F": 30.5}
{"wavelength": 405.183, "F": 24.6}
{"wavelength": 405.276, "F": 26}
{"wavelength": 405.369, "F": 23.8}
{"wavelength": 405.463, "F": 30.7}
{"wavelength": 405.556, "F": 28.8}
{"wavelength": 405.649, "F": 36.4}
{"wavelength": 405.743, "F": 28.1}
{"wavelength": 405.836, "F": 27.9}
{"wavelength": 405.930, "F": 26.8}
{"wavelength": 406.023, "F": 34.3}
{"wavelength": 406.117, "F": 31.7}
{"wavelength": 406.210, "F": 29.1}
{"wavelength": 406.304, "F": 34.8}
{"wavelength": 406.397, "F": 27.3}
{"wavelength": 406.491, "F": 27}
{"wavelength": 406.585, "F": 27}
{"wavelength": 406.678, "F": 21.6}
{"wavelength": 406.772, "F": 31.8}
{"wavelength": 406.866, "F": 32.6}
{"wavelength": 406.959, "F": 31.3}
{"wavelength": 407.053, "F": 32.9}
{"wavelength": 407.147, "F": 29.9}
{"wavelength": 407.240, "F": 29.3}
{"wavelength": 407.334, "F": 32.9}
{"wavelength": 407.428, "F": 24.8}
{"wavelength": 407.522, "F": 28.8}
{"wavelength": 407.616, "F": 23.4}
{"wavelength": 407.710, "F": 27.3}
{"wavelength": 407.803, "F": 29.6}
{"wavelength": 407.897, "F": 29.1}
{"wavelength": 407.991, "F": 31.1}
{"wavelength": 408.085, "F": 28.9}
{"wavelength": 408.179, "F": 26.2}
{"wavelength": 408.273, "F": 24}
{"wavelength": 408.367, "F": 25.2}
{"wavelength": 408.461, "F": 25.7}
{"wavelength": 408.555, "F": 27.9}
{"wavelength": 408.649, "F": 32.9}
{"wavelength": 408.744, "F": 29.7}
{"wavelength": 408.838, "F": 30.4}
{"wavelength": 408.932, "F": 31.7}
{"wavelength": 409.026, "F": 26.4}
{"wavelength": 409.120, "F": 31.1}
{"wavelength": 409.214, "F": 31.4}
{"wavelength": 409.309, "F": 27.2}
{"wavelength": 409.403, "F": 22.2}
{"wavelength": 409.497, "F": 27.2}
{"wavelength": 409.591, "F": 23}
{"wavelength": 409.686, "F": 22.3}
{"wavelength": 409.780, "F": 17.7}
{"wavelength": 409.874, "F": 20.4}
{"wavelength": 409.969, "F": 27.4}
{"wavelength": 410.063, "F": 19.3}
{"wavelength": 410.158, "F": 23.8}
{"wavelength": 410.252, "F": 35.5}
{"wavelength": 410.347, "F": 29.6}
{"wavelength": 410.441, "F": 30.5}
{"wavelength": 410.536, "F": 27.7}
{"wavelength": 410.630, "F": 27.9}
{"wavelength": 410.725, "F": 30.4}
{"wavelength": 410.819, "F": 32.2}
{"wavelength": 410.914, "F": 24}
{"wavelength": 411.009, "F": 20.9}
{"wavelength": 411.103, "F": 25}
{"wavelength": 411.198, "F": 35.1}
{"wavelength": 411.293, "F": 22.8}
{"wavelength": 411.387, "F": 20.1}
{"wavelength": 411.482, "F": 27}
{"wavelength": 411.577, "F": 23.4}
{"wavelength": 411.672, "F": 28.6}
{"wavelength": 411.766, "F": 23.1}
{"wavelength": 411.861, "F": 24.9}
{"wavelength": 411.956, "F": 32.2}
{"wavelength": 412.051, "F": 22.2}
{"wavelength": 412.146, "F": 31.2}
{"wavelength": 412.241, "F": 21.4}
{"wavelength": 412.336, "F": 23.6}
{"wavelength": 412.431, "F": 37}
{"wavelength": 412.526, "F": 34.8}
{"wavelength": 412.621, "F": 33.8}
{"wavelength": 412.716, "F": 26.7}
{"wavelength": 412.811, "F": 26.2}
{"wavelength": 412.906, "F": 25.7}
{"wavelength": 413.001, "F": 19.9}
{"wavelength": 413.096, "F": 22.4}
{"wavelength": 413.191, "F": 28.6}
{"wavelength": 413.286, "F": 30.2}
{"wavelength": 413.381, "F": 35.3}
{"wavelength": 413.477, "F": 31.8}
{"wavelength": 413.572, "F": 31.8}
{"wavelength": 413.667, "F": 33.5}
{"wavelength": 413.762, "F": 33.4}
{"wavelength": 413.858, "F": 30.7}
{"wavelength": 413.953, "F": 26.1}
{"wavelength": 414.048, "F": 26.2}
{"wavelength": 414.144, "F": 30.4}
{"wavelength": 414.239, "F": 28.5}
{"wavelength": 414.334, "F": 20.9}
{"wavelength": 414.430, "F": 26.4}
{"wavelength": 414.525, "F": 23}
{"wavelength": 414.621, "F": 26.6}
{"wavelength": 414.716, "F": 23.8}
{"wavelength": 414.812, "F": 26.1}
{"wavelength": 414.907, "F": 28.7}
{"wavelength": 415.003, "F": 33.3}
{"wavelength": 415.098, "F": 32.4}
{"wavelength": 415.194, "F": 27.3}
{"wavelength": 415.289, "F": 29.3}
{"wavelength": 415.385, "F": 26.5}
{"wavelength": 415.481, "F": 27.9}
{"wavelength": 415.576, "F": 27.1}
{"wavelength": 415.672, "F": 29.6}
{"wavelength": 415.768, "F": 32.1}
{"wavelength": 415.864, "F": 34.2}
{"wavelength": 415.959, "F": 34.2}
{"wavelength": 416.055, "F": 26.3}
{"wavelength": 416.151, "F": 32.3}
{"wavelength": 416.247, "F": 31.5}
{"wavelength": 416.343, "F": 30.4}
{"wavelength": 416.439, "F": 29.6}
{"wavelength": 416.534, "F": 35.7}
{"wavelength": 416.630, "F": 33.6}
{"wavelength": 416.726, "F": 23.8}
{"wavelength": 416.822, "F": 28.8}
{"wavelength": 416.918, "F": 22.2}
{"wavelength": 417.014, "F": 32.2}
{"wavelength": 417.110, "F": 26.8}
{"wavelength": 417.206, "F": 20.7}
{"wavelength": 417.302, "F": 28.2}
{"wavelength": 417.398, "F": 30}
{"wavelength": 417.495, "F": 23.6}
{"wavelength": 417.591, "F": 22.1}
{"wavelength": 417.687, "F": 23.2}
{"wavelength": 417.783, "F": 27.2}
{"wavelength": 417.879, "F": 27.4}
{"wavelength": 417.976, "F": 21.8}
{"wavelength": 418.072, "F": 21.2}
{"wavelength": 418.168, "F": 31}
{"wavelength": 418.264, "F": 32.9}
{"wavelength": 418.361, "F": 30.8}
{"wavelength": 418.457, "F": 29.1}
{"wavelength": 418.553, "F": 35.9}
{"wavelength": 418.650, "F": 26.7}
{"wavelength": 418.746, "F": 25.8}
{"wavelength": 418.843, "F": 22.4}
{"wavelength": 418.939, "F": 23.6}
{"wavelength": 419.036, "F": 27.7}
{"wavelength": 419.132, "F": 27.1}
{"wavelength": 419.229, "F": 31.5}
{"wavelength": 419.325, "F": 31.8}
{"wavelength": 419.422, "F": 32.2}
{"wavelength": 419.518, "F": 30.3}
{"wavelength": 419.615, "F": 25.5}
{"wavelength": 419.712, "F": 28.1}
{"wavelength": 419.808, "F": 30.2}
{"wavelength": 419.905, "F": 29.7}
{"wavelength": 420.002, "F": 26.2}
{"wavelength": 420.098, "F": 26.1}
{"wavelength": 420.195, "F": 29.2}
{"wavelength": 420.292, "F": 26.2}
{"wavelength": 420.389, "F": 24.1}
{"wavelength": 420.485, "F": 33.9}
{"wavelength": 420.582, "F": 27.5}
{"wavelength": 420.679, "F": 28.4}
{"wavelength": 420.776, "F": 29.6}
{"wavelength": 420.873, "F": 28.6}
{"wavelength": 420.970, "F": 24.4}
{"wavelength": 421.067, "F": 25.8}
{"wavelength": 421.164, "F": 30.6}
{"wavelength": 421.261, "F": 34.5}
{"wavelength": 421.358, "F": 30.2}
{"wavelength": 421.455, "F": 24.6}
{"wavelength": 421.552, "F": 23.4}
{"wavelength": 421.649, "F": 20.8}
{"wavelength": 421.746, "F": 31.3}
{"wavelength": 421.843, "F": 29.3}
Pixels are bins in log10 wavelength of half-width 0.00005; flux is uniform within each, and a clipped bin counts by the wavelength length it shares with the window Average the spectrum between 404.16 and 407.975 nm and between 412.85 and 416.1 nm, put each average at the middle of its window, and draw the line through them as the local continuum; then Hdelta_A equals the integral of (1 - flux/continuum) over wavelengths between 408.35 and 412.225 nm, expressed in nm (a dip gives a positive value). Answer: 0.288 nm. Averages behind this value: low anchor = 29.2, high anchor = 28.5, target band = 26.7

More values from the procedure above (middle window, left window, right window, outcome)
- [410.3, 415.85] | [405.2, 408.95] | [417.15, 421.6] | 0.068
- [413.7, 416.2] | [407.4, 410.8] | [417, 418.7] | -0.132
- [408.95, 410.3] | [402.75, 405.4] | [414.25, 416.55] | 0.156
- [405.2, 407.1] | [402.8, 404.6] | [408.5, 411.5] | -0.071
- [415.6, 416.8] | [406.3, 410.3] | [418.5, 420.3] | -0.124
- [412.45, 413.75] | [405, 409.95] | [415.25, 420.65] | -0.062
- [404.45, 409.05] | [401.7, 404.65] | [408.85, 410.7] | -0.194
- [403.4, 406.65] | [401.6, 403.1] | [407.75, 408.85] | -0.079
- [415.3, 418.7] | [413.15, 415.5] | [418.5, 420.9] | 0.008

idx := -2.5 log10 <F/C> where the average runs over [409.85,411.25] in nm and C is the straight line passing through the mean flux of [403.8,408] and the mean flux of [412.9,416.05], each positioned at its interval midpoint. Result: 0.066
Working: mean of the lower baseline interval 29.7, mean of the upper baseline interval 28.6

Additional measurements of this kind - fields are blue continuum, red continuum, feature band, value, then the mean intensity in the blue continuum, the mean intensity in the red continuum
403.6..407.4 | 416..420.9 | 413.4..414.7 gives 0.01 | 29.8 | 28.1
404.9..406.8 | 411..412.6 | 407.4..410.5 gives 0.03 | 28.8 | 26.9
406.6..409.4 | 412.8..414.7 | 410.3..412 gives 0.05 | 28.7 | 27.9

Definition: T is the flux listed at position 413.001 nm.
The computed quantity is 19.9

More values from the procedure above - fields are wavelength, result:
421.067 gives 25.8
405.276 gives 26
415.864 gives 34.2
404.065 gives 34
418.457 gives 29.1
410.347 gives 29.6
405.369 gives 23.8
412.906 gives 25.7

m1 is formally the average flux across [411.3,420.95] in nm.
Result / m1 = 28.1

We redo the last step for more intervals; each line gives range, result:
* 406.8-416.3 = 28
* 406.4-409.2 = 28.6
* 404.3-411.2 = 28.1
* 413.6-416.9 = 29.1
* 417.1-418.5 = 26.4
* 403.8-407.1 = 30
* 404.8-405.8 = 28.8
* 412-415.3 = 28.3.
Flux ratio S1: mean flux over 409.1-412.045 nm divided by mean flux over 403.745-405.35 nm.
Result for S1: 0.86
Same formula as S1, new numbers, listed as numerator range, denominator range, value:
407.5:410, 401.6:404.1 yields 0.94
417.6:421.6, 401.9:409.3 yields 0.96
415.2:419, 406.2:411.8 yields 1.02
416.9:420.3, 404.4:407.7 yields 0.95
